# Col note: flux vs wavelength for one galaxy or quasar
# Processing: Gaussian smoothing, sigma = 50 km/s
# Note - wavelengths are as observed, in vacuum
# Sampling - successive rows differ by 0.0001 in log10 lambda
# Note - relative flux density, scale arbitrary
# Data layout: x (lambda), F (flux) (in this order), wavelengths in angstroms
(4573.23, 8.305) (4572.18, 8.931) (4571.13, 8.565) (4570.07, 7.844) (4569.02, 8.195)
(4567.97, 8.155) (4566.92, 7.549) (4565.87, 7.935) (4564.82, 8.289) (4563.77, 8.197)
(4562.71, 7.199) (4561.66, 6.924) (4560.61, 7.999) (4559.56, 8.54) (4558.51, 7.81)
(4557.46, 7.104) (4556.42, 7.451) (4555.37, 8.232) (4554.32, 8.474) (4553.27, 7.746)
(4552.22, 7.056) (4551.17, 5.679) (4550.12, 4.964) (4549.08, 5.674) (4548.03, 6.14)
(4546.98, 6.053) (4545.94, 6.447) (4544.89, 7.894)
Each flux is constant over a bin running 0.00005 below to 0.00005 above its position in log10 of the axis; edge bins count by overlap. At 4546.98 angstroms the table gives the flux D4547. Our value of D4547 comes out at 6.053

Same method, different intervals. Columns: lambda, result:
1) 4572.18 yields 8.931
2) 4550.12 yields 4.964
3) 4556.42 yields 7.451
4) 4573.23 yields 8.305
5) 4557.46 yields 7.104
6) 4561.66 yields 6.924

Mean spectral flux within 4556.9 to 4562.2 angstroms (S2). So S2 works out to 7.69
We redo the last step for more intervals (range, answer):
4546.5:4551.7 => 5.7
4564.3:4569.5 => 8.03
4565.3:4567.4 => 7.77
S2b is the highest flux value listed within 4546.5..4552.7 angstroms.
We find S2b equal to 7.056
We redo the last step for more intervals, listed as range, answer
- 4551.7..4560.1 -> 8.54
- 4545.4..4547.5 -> 6.447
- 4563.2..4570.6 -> 8.289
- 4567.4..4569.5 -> 8.195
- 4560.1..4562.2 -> 7.999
